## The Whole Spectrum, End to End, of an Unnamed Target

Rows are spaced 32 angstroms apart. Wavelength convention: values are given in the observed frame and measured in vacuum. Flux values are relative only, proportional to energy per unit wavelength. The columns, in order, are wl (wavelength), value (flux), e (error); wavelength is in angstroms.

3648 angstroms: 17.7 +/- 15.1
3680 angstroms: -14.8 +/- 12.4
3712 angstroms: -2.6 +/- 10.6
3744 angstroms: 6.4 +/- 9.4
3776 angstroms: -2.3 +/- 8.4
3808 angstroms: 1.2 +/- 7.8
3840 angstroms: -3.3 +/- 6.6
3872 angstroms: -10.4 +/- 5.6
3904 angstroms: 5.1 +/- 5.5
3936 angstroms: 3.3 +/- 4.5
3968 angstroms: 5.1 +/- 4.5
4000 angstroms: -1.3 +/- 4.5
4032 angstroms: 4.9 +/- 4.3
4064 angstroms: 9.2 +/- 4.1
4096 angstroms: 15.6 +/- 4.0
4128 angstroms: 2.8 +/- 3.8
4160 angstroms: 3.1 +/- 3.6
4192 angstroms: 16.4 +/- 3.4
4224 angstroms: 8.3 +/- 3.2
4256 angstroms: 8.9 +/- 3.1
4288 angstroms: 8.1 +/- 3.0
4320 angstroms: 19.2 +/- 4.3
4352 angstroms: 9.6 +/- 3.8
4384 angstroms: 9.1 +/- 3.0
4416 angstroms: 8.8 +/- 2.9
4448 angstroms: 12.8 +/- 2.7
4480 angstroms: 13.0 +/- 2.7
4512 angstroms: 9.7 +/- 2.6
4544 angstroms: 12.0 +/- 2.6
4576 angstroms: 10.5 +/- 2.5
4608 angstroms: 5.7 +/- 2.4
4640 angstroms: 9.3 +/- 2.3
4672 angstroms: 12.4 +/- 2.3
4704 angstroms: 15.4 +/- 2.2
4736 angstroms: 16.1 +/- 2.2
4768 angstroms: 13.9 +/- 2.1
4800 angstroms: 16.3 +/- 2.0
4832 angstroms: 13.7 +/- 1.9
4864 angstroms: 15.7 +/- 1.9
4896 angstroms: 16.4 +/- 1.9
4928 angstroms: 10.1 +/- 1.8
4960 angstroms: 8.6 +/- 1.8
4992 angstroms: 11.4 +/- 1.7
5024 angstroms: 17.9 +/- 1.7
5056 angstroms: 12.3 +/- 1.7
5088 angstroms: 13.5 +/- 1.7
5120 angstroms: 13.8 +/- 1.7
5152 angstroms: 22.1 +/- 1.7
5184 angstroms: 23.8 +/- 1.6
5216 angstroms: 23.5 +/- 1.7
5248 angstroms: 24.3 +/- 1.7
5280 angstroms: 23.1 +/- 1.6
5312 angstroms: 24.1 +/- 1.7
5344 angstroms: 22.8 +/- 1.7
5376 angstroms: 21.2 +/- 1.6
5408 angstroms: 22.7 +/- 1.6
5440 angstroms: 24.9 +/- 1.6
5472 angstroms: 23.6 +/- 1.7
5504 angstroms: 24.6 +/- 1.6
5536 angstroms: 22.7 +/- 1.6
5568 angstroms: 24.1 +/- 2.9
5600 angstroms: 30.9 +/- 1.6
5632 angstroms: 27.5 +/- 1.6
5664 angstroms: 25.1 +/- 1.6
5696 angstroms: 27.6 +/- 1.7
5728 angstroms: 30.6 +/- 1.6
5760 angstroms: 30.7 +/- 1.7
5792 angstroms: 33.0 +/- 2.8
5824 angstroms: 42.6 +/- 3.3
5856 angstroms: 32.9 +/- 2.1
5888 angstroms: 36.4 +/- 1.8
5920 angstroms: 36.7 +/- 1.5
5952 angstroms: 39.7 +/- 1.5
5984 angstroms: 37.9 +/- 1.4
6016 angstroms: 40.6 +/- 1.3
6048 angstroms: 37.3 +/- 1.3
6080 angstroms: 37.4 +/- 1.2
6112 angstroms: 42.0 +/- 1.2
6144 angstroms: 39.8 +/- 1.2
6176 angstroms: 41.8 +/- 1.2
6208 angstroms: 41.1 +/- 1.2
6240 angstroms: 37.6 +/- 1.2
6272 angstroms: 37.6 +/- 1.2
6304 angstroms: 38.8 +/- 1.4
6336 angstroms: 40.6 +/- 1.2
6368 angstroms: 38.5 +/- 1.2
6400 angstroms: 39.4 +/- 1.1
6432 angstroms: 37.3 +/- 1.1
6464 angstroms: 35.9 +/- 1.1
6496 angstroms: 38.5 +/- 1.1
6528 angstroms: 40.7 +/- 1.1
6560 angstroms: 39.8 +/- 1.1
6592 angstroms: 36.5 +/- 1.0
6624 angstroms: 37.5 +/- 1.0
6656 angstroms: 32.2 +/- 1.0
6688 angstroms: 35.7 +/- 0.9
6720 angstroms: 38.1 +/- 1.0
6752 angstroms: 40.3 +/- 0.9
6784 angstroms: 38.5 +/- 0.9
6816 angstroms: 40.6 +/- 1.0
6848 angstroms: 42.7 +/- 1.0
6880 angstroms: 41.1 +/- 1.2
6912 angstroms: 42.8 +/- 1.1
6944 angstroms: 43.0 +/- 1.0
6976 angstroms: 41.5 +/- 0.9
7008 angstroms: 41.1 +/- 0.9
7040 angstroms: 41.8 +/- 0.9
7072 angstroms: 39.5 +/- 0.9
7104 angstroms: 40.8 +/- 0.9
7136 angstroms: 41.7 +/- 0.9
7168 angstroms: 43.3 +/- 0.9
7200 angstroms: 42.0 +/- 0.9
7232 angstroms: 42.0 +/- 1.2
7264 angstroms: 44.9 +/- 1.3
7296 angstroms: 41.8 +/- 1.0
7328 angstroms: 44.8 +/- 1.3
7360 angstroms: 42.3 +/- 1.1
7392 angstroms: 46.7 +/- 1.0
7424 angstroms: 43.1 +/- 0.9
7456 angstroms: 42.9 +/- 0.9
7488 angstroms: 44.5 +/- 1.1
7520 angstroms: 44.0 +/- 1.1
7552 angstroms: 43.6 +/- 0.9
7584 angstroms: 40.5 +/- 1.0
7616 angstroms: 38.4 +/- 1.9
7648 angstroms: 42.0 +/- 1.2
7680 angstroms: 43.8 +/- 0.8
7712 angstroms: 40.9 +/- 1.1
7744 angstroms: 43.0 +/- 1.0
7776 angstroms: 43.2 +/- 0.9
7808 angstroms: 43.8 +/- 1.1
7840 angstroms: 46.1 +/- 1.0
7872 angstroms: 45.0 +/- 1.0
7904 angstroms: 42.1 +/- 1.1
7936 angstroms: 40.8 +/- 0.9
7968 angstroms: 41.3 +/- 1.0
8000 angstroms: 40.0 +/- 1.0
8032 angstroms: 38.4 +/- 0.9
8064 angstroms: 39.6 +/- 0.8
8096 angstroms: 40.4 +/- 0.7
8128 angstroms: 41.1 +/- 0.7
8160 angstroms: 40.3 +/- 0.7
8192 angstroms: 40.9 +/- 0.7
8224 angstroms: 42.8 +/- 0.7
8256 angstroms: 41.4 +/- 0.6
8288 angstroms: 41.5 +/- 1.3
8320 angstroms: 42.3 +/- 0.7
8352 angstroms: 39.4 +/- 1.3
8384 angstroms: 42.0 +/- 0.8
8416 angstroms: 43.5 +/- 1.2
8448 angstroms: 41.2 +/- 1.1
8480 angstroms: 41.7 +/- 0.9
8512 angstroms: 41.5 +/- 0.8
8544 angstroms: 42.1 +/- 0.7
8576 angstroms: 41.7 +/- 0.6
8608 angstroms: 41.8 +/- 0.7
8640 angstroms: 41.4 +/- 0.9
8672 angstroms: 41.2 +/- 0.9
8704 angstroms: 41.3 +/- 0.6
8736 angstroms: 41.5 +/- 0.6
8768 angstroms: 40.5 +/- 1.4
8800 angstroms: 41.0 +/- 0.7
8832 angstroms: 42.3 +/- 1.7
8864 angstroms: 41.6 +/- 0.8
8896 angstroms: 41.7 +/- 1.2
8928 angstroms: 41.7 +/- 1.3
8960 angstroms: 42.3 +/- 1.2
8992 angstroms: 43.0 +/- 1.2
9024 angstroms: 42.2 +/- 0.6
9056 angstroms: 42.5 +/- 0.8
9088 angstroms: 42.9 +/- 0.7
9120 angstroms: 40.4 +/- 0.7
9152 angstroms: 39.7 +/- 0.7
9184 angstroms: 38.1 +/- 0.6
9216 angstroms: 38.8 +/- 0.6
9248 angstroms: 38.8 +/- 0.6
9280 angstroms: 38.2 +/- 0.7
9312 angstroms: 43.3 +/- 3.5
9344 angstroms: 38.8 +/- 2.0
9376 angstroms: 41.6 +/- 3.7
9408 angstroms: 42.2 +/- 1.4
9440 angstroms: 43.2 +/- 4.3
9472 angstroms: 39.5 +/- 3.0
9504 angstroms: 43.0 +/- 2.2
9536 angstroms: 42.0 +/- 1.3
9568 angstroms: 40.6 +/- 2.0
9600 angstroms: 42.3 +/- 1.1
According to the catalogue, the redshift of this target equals 0.288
